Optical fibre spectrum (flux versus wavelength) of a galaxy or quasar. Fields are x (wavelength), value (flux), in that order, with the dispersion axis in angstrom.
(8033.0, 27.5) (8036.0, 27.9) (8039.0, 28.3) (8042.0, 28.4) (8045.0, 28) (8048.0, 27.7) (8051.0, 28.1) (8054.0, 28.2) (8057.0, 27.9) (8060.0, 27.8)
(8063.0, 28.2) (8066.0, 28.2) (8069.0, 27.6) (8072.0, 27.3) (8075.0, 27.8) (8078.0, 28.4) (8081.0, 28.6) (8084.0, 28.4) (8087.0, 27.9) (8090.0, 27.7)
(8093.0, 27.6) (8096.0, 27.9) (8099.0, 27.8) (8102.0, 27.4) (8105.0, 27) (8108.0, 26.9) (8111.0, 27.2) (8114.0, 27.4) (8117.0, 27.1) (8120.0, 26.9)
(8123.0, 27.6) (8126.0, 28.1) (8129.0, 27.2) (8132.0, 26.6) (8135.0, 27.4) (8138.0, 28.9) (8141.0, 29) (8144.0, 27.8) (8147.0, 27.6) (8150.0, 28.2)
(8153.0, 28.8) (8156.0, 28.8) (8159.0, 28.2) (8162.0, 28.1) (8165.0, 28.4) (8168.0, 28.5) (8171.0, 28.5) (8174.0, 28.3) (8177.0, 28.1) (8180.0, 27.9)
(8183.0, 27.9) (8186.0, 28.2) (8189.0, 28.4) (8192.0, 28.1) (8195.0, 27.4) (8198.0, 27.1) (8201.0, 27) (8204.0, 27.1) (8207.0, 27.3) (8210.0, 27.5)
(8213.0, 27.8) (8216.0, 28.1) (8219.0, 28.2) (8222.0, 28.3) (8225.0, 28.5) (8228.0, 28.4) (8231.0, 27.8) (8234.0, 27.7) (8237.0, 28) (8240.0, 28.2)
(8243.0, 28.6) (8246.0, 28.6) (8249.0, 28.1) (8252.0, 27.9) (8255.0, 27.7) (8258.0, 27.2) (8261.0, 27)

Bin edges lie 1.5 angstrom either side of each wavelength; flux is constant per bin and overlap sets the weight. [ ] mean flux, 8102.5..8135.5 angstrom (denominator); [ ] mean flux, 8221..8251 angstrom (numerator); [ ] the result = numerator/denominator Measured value 1.04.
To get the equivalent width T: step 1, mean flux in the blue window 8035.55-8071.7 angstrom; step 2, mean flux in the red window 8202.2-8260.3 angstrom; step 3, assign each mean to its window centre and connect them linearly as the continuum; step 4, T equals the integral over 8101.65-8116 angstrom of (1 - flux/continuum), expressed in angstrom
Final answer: 0.4 angstrom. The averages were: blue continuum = 28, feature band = 27.2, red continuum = 27.9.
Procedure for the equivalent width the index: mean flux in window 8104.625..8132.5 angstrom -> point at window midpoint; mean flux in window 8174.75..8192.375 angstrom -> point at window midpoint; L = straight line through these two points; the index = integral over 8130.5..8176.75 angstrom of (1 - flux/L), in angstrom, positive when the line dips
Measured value -0.8 angstrom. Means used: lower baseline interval 27.2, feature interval 28.2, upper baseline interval 28.1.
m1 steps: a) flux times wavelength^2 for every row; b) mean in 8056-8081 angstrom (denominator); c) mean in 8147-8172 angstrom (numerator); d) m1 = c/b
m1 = 1.0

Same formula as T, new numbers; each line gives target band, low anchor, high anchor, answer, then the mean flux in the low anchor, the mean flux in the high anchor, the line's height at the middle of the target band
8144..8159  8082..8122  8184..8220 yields -0.4 angstrom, 27.5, 27.7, 27.6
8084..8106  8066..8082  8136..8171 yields 0.3 angstrom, 27.9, 28.4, 28.1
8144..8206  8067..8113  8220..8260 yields -0.2 angstrom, 27.7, 28.1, 27.9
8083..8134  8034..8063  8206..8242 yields 1.1 angstrom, 28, 28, 28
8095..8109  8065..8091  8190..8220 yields 0.3 angstrom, 28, 27.6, 27.9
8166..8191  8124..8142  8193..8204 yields -0.8 angstrom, 27.8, 27.2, 27.4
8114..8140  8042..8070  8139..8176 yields 0.7 angstrom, 28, 28.4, 28.2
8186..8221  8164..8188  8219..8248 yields 0.7 angstrom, 28.2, 28.2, 28.2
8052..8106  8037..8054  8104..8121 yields -0.6 angstrom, 28.1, 27.1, 27.6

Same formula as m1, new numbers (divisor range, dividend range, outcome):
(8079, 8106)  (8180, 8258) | 1.03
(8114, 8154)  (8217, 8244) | 1.04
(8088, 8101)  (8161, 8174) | 1.04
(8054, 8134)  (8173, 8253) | 1.04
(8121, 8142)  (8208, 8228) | 1.03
